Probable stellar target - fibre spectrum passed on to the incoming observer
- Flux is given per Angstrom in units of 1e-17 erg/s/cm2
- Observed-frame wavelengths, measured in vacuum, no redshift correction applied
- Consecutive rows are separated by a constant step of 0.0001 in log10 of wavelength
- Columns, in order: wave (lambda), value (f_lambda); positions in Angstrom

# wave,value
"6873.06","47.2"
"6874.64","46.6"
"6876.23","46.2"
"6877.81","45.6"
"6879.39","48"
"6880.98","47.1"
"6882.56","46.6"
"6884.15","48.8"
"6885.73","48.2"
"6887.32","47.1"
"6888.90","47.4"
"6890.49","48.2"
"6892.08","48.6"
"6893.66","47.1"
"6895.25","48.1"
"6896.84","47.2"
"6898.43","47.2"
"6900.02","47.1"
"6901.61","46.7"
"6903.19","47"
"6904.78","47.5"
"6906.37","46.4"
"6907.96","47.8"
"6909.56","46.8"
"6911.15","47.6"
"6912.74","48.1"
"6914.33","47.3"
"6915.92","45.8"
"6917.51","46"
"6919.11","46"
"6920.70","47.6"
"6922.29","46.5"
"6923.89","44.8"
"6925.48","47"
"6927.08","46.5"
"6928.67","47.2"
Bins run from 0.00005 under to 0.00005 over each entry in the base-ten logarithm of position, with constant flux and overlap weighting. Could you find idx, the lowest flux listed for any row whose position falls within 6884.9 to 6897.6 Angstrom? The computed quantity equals 47.1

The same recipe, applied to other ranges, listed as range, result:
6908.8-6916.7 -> 45.8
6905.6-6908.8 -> 46.4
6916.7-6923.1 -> 46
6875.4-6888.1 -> 45.6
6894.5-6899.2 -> 47.2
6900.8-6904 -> 46.7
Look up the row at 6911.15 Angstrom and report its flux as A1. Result 47.6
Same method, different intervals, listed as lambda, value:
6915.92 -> 45.8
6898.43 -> 47.2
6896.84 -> 47.2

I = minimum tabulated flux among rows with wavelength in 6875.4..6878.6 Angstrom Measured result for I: 45.6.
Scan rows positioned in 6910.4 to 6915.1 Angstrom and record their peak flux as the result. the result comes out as 48.1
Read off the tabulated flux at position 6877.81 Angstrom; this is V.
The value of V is 45.6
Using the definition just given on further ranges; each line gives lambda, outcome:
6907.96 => 47.8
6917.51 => 46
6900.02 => 47.1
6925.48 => 47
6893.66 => 47.1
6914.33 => 47.3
